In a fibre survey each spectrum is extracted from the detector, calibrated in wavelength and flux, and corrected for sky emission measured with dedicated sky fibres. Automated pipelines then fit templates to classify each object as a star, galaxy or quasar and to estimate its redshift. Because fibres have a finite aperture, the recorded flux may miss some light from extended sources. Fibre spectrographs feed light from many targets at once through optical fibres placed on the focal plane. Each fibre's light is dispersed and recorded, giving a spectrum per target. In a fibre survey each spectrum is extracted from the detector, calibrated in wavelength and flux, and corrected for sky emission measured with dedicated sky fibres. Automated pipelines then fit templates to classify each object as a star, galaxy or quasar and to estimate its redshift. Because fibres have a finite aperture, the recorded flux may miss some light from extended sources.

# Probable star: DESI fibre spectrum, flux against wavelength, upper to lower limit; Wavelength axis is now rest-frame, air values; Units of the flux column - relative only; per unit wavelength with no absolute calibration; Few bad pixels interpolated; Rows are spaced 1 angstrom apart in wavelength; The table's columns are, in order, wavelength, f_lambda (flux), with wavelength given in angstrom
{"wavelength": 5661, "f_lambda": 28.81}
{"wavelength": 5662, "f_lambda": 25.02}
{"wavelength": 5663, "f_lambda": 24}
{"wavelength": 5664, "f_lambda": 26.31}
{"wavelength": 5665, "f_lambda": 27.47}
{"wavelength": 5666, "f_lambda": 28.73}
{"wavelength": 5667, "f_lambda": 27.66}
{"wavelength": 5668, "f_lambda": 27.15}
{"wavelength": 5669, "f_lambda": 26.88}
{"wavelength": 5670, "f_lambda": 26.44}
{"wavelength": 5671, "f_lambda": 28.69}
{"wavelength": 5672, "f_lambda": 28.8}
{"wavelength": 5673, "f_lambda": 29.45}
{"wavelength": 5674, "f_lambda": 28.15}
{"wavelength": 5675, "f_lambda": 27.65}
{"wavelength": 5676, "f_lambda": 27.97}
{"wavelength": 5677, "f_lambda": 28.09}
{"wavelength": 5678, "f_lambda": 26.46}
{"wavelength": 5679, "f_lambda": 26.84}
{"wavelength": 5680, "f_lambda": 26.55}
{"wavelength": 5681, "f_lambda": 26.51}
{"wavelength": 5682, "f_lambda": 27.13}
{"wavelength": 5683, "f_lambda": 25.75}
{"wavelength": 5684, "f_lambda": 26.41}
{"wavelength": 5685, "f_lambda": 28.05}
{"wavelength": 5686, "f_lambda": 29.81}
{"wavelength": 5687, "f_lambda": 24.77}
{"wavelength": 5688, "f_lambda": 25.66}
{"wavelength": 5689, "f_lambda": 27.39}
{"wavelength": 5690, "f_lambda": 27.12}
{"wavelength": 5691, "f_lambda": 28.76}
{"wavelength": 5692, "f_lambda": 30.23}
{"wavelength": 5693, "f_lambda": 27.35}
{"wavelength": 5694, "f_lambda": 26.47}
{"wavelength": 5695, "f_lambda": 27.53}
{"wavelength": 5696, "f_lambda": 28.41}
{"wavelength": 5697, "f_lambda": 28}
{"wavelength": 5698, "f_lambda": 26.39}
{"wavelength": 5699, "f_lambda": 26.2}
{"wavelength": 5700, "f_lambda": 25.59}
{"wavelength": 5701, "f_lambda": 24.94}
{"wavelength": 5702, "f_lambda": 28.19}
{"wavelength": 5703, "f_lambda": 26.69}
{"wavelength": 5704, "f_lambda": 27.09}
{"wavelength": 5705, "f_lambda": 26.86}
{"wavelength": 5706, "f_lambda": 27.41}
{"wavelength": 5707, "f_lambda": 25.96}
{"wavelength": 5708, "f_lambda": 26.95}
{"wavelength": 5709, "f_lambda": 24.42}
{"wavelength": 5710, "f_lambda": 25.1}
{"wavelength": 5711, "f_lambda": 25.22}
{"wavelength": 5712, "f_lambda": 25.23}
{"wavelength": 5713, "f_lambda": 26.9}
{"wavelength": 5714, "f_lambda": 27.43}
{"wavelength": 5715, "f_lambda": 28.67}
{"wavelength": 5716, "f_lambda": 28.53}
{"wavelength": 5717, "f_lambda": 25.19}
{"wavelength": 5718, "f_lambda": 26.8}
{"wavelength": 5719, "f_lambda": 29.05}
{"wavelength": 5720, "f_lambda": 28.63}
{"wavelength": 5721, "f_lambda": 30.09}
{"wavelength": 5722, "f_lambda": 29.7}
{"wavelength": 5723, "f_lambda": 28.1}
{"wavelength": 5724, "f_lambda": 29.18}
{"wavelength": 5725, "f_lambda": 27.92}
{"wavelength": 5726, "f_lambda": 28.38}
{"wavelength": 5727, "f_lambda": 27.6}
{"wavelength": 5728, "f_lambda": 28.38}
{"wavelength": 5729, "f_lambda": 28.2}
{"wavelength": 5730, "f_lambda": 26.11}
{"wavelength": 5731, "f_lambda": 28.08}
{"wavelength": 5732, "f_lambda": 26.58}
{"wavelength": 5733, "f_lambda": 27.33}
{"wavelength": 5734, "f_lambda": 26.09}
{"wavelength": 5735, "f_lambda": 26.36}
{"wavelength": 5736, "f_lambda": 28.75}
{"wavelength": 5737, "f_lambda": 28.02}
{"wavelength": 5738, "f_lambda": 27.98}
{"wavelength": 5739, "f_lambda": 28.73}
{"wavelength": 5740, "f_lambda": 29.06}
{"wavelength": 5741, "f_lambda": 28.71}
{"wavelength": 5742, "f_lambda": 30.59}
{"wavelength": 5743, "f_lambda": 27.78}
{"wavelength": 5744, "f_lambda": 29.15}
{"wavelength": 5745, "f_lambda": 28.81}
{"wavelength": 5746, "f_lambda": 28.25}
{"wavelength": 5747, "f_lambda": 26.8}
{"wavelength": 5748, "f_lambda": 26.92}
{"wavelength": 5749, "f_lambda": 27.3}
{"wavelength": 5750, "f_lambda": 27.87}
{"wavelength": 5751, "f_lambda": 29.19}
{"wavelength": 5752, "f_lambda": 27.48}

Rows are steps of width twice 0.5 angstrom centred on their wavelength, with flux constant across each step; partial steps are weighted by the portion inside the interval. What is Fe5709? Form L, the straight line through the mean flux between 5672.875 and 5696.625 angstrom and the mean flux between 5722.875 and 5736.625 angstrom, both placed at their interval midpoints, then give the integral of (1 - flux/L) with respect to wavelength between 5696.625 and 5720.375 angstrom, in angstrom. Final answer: 0.71 angstrom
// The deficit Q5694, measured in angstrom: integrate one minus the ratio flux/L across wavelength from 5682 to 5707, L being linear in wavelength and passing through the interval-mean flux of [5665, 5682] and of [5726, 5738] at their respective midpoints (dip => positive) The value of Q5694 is 0.4 angstrom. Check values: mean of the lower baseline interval 27.6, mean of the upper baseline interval 27.5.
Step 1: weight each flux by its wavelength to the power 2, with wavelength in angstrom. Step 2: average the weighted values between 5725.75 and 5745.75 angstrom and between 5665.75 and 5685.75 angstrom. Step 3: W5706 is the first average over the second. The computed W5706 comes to 1.0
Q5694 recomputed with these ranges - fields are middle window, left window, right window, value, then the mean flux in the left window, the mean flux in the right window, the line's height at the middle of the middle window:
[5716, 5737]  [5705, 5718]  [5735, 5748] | -0.3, 26.4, 28.4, 27.4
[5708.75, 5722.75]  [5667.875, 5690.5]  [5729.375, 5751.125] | 0.2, 27.3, 27.9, 27.7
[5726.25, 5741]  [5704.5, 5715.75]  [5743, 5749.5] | -0.2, 26.4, 27.9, 27.4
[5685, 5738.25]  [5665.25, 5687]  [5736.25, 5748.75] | 1.3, 27.5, 28.4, 28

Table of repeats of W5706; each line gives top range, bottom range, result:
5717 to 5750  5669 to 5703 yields 1.04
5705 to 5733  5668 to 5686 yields 1.01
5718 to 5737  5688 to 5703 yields 1.04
